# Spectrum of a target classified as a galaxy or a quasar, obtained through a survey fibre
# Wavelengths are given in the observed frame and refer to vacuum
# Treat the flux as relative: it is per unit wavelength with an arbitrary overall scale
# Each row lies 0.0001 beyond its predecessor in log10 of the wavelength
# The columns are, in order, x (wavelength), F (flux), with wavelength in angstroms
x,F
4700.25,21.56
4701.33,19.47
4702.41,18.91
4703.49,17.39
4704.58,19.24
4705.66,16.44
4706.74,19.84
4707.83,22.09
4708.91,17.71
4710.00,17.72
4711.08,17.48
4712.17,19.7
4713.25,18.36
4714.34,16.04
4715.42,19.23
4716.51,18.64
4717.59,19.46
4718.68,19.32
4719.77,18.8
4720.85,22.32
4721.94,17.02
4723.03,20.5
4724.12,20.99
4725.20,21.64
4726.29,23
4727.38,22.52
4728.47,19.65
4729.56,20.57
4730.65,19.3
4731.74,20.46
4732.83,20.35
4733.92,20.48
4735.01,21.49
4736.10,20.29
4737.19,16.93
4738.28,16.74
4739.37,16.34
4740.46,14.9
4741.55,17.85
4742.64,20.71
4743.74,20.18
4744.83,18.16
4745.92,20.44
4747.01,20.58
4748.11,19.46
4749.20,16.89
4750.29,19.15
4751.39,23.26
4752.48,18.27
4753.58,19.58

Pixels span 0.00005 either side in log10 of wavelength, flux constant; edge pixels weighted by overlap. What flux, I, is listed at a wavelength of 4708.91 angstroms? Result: 17.71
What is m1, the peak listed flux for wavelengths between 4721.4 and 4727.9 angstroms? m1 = 23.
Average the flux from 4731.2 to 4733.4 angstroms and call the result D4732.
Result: 20.4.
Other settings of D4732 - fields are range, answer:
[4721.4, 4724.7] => 19.6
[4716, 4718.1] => 19.1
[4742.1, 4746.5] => 19.9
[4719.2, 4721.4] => 20.5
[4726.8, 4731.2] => 20.5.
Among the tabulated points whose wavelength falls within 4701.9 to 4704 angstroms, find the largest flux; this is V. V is 18.91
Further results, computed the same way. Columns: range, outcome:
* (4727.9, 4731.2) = 20.57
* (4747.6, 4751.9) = 23.26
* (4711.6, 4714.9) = 19.7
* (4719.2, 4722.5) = 22.32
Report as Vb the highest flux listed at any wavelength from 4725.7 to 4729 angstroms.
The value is 23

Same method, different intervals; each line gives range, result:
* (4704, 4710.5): 22.09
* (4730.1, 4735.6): 21.49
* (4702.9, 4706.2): 19.24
